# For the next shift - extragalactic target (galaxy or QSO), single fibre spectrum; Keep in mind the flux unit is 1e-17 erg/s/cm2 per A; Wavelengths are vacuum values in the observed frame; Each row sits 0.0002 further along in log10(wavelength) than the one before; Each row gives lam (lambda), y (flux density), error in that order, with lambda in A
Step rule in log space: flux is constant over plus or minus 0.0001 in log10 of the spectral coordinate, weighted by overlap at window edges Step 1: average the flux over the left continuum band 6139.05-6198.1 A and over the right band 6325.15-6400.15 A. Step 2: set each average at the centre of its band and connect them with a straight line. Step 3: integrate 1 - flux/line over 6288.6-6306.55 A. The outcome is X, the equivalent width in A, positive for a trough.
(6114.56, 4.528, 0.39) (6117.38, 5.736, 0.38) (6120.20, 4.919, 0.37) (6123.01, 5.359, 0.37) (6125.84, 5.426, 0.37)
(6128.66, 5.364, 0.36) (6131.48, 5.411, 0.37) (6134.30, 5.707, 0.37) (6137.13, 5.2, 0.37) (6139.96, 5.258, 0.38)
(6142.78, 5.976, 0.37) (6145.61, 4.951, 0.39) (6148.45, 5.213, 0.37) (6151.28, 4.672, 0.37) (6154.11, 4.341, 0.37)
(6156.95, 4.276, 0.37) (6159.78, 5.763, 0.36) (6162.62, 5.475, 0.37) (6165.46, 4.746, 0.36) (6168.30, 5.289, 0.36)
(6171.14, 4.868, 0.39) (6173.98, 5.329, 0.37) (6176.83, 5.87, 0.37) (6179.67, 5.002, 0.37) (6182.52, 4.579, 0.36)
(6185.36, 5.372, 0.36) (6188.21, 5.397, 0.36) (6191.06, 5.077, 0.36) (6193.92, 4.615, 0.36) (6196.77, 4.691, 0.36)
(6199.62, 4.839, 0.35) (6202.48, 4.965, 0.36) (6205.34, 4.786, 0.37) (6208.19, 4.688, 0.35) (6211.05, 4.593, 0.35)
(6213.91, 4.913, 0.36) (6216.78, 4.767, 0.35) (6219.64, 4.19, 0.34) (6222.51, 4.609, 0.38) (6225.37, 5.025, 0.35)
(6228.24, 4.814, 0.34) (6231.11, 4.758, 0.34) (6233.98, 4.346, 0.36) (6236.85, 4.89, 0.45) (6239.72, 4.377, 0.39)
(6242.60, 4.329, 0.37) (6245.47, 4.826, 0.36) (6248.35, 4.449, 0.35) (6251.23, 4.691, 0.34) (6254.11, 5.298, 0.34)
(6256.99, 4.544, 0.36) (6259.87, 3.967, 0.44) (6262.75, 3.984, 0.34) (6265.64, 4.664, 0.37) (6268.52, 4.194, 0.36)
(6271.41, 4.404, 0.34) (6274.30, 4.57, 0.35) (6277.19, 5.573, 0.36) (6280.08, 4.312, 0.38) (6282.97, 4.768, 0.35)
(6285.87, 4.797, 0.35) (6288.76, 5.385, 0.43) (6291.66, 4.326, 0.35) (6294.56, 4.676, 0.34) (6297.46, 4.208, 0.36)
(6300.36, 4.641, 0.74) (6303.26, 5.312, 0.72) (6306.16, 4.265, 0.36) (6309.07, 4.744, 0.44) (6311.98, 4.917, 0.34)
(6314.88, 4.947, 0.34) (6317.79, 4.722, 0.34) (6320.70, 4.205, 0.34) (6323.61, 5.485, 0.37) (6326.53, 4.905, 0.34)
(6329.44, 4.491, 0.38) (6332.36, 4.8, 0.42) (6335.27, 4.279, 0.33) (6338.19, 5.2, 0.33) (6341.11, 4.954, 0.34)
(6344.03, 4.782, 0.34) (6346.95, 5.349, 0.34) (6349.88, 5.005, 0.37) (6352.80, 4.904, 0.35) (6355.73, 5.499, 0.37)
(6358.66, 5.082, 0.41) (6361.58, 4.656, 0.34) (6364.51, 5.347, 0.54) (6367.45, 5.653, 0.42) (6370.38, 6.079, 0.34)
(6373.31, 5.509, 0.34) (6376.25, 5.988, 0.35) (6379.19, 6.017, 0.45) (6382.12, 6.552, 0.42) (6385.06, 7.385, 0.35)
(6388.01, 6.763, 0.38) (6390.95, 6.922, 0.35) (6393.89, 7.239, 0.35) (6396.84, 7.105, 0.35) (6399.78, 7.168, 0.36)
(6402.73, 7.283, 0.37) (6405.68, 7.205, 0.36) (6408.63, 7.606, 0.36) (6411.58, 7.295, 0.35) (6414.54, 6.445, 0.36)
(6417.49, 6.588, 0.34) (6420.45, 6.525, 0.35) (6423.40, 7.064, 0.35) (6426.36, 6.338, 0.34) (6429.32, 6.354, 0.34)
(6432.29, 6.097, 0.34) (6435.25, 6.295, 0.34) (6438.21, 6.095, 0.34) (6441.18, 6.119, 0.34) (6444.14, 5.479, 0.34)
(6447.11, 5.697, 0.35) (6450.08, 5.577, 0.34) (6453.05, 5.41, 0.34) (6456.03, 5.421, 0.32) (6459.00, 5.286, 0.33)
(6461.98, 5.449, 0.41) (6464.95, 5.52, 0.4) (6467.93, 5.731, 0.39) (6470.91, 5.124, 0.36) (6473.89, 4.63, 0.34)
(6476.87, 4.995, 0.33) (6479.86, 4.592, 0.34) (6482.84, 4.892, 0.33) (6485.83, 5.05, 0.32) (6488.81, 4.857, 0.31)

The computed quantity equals 2.64 A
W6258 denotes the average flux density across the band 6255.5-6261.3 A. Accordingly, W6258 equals 4.27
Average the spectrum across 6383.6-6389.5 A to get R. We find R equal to 7.07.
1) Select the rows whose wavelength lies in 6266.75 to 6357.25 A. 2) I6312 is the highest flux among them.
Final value 5.573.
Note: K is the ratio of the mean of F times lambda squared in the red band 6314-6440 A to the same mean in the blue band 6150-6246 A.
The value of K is 1.29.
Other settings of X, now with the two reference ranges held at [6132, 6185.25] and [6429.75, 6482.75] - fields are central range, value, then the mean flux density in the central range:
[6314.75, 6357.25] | 3.6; 4.9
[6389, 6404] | -4.7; 7.13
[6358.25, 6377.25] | -0.3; 5.48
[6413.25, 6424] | -2.3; 6.63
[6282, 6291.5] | 0.7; 4.9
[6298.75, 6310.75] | 1.3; 4.74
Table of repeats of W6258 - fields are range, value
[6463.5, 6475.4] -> 5.25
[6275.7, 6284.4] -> 4.89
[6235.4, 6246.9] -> 4.61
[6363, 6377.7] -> 5.71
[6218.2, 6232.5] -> 4.68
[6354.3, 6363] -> 5.08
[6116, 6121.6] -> 5.32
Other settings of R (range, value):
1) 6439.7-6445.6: 5.81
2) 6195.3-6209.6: 4.8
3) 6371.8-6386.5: 6.29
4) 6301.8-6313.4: 4.81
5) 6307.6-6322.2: 4.71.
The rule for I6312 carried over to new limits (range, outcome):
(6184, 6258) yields 5.397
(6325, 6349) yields 5.349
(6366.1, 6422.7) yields 7.606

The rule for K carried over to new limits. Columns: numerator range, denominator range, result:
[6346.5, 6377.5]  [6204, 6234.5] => 1.20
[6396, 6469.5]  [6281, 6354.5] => 1.35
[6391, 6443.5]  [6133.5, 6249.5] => 1.47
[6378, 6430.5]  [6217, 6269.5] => 1.59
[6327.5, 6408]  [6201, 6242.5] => 1.31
